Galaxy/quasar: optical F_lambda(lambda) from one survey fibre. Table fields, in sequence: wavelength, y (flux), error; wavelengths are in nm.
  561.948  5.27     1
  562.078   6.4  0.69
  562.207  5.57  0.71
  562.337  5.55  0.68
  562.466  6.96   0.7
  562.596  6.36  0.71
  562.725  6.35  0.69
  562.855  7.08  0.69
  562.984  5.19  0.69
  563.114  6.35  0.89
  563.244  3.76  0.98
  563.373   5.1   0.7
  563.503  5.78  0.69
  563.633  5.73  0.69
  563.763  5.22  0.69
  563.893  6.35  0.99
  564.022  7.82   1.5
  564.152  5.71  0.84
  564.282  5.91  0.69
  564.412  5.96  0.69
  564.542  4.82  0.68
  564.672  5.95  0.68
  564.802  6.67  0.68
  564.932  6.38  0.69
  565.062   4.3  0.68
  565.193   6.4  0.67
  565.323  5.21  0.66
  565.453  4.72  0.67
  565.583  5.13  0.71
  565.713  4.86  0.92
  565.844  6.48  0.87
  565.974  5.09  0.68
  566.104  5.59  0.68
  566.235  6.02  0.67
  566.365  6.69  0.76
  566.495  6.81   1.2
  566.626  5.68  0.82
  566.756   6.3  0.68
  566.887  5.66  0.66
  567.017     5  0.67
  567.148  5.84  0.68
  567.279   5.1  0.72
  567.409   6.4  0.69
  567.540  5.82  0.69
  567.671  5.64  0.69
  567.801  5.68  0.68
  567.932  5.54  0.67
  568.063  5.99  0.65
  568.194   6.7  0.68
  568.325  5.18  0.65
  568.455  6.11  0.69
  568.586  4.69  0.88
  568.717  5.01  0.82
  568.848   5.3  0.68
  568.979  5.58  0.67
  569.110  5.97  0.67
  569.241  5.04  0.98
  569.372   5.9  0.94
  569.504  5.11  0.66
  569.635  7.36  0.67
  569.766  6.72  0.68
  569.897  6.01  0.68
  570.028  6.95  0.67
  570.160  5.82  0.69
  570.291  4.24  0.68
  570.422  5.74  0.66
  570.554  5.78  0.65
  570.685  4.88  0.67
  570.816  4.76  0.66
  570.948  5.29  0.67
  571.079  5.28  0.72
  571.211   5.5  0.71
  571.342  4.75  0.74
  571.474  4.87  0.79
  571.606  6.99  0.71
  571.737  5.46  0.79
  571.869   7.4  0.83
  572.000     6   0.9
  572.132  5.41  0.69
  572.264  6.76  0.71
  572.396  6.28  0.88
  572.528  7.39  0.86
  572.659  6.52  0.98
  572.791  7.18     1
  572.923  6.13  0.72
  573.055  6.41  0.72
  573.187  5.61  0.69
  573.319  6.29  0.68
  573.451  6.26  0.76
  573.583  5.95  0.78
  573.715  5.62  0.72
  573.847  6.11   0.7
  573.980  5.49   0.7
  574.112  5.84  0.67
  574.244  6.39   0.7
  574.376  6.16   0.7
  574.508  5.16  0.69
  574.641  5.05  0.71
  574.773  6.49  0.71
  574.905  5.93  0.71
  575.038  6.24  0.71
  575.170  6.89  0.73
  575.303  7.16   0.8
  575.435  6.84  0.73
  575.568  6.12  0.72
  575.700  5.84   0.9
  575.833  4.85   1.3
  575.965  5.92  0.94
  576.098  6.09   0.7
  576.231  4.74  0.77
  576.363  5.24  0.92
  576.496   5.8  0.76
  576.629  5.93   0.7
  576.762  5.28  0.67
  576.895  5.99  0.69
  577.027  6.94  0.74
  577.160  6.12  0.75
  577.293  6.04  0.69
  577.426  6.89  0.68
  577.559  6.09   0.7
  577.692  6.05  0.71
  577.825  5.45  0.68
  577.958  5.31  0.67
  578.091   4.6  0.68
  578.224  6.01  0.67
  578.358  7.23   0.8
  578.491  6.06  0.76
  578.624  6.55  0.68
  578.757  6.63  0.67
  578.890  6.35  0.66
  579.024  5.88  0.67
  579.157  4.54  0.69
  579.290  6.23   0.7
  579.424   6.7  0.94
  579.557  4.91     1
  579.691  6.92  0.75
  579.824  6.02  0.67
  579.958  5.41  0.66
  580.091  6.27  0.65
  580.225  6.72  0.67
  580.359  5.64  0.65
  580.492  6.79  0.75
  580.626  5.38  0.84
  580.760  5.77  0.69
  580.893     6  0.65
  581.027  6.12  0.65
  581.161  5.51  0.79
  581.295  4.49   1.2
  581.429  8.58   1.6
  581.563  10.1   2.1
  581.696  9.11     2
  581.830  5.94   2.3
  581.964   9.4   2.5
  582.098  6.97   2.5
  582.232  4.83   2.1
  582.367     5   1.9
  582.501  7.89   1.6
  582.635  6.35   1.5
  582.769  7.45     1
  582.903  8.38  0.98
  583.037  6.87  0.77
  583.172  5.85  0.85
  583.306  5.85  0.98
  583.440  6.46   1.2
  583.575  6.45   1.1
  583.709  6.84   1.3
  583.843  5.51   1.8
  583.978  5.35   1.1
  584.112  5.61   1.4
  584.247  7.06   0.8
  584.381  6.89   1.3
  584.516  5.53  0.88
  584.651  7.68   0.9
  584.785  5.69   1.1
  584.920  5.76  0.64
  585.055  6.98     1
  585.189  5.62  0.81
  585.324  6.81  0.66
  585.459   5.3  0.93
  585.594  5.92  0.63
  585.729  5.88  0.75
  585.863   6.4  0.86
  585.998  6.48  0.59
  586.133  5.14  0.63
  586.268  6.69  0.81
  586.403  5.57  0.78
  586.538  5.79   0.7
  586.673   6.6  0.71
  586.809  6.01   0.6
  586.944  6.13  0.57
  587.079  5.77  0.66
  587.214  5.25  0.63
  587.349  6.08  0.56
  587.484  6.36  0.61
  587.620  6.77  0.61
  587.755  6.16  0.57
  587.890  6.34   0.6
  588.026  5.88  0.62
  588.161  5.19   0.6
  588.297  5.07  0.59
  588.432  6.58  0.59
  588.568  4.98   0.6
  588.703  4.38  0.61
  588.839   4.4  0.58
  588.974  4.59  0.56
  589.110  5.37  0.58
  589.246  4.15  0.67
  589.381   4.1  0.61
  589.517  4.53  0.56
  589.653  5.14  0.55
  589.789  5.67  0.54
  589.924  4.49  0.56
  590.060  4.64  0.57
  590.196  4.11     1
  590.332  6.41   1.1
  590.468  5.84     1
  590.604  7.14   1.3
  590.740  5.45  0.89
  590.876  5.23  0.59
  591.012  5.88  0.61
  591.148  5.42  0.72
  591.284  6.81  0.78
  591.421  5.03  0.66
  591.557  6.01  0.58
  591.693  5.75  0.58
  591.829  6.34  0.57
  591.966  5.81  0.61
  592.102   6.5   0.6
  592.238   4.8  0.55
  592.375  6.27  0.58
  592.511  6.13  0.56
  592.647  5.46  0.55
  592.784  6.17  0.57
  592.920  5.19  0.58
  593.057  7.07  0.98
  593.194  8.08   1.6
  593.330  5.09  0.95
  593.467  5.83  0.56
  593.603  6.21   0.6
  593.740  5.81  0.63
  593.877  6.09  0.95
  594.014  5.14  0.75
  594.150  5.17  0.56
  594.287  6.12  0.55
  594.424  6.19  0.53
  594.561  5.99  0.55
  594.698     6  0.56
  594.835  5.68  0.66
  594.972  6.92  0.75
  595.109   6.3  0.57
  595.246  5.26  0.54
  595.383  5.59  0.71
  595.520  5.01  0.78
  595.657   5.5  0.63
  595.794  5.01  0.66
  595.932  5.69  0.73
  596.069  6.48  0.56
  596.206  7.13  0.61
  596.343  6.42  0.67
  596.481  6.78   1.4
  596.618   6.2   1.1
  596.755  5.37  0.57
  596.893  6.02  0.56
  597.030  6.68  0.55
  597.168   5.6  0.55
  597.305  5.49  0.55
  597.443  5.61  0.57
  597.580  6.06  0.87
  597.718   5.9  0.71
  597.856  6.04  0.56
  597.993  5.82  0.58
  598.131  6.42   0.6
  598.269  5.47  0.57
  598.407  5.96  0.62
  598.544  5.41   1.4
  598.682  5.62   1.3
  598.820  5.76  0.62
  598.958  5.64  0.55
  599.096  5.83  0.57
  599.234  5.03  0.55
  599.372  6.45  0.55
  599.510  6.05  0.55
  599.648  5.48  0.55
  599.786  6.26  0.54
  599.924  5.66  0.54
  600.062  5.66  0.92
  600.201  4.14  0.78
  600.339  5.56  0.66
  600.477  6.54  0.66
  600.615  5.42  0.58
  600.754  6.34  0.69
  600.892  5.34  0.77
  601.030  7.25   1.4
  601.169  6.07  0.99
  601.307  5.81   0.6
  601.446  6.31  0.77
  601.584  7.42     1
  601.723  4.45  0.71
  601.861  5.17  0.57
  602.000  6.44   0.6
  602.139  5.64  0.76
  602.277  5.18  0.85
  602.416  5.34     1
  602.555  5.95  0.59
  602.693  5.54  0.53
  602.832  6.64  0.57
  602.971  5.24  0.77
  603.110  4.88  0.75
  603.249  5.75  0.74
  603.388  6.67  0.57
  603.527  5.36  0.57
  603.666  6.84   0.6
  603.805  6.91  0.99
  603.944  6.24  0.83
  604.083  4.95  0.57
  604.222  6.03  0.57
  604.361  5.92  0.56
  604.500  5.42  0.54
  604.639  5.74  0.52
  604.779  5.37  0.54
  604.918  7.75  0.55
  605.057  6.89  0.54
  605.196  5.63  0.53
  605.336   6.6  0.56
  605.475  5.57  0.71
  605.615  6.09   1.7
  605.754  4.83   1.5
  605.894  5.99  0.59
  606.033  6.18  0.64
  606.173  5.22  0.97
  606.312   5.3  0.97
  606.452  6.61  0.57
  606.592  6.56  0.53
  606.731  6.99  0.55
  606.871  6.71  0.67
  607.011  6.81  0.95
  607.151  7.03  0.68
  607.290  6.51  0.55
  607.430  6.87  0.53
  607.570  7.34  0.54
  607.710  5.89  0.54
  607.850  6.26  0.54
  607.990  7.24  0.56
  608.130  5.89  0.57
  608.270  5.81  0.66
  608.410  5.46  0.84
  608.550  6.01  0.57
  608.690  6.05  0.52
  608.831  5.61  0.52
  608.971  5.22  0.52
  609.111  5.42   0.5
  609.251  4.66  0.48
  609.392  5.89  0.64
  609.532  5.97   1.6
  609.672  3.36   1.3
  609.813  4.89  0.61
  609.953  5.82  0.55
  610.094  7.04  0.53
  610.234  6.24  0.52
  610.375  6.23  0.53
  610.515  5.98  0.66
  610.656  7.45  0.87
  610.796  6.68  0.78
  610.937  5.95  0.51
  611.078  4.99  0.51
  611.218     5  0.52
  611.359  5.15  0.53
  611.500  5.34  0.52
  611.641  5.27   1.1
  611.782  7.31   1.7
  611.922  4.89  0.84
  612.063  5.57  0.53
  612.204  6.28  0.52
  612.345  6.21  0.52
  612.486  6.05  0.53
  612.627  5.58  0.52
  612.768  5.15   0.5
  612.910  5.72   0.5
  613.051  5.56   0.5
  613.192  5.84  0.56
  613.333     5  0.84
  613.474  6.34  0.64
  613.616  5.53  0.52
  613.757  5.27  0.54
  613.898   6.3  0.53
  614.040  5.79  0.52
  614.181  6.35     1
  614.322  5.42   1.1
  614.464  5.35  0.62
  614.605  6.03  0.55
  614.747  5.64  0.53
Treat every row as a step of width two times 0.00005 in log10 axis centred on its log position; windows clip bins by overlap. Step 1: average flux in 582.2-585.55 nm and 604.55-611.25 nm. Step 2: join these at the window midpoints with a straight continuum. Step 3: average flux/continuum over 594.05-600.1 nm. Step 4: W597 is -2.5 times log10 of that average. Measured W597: 0.05 mag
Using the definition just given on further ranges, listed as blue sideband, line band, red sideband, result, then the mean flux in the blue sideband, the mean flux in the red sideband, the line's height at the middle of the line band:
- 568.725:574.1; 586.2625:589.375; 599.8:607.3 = 0.06 mag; 5.89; 5.97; 5.93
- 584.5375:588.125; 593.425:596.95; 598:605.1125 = 0.01 mag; 6.1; 5.86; 5.96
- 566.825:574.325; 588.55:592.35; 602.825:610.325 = 0.11 mag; 5.84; 6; 5.93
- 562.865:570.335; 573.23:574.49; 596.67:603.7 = -0.04 mag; 5.74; 5.81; 5.76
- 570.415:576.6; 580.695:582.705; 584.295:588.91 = -0.15 mag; 5.93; 5.95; 5.94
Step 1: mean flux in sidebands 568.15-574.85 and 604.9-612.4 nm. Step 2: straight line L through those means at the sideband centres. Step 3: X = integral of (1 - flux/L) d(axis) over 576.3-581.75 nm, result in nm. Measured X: -0.27 nm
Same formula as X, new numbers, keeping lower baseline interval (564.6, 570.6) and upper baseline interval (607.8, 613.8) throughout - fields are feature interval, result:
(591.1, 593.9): -0.12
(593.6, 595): -0.04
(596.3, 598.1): -0.08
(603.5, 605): -0.09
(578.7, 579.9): -0.06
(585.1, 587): -0.10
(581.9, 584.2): -0.32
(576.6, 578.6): -0.09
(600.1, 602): -0.03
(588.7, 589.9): 0.22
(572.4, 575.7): -0.27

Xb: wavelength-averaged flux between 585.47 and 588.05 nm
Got 6.05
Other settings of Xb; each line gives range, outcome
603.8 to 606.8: 6.02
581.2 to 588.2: 6.4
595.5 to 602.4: 5.85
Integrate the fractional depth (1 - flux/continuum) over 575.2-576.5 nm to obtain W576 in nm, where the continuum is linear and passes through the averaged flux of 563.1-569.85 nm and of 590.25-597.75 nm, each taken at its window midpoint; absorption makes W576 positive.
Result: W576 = -0.02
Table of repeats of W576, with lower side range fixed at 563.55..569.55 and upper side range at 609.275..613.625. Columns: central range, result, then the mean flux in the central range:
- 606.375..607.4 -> -0.18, 6.74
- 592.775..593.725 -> -0.08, 6.22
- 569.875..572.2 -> 0.04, 5.61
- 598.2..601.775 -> -0.05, 5.81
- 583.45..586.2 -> -0.20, 6.15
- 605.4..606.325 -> 0.02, 5.62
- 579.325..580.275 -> -0.07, 6.13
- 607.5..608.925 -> -0.10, 6.14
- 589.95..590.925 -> 0.04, 5.5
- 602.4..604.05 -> -0.06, 5.94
